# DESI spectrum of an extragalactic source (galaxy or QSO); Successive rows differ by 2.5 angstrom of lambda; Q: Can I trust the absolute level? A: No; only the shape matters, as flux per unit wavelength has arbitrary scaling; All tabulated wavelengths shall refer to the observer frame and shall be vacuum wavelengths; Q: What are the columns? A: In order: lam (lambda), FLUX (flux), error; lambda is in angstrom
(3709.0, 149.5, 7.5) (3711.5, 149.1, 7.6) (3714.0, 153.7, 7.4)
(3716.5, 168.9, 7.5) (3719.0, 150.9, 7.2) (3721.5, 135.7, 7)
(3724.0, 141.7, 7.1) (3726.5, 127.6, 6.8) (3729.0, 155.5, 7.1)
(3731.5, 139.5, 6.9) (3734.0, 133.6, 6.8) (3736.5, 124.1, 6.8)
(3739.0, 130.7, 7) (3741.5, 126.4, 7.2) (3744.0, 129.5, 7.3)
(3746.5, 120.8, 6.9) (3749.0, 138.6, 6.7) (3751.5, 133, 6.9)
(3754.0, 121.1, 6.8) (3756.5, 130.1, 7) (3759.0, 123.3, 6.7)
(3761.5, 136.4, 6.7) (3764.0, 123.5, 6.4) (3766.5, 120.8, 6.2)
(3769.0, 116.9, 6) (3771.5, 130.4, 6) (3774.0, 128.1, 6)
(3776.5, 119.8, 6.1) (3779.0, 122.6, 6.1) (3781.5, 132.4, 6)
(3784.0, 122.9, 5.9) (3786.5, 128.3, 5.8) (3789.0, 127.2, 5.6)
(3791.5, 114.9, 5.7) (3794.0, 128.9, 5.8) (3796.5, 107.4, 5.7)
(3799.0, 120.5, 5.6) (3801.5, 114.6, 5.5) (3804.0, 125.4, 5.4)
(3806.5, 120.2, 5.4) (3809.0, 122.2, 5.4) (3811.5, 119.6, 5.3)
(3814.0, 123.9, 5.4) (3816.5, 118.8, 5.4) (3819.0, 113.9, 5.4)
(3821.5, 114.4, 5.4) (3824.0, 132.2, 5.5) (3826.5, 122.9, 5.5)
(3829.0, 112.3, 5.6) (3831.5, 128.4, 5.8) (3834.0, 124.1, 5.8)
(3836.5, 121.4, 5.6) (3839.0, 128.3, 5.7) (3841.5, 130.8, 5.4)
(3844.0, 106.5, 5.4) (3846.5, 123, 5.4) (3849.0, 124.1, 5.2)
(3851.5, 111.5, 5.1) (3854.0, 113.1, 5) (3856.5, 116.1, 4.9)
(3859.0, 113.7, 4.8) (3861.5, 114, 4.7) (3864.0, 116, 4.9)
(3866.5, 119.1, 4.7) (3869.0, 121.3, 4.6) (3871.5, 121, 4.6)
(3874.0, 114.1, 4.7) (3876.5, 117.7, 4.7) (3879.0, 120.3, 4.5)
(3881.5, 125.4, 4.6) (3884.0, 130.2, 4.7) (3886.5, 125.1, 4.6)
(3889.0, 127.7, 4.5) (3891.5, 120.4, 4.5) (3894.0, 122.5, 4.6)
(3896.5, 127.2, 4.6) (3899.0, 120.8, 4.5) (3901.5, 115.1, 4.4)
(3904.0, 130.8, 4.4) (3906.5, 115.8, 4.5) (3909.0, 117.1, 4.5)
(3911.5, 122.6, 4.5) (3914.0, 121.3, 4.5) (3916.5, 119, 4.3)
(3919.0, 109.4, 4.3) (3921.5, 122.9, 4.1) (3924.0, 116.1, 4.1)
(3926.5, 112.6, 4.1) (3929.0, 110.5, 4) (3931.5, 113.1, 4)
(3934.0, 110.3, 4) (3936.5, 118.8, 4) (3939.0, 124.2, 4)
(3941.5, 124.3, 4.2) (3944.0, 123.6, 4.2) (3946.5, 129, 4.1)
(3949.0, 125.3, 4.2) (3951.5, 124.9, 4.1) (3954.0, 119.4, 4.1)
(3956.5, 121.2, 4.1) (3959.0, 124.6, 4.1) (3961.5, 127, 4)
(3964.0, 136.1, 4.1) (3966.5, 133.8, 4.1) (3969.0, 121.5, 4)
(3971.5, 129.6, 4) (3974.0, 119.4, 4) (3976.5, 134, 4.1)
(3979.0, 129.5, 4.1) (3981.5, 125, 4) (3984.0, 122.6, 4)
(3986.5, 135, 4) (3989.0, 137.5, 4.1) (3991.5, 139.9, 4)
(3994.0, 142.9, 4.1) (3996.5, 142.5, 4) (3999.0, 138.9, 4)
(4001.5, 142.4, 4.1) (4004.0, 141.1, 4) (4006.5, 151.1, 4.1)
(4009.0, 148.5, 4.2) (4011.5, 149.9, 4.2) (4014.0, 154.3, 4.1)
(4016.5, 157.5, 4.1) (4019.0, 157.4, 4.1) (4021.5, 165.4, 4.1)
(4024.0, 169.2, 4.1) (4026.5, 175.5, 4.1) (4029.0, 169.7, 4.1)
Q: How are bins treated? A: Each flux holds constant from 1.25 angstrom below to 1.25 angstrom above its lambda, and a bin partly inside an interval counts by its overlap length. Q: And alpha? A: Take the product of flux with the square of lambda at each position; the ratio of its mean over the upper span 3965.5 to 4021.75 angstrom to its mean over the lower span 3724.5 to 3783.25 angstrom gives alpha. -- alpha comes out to 1.23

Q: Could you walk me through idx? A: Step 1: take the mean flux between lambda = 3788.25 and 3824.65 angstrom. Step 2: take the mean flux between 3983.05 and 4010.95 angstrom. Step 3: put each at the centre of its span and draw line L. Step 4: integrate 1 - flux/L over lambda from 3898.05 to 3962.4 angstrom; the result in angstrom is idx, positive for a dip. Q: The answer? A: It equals 6.5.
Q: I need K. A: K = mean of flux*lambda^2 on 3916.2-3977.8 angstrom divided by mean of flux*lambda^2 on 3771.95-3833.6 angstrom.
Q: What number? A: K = 1.1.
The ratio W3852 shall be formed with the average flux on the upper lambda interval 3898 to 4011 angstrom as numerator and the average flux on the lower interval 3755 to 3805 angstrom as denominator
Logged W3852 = 1.02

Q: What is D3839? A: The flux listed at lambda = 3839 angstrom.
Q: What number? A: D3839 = 128.3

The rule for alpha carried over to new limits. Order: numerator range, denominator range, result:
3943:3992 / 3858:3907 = 1.10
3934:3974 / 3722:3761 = 1.06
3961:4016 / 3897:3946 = 1.19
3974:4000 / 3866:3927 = 1.16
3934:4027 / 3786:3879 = 1.23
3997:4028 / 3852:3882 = 1.41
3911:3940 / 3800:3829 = 1.03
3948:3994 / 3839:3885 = 1.14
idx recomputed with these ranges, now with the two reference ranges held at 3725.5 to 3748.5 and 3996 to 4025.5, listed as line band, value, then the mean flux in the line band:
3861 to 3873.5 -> 2.1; 118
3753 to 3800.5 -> 3.9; 124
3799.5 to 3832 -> 4.1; 120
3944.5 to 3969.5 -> 3.7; 126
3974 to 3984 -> 1.5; 127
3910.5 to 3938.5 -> 5.7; 116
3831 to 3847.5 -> 2.0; 123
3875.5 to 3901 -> 3.5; 124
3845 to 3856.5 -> 1.9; 117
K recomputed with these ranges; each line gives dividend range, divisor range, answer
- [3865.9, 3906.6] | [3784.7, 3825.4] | 1.06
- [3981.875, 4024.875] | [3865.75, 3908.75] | 1.27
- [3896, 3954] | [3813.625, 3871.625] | 1.04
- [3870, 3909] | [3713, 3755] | 0.97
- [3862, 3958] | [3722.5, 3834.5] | 1.03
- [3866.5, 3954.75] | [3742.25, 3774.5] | 1.03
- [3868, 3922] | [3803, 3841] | 1.03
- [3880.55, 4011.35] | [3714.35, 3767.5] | 1.05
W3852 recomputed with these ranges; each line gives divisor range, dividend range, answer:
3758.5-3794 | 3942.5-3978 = 1.01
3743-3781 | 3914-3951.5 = 0.94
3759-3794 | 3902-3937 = 0.94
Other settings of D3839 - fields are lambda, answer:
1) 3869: 121.3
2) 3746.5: 120.8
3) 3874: 114.1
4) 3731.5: 139.5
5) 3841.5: 130.8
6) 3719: 150.9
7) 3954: 119.4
